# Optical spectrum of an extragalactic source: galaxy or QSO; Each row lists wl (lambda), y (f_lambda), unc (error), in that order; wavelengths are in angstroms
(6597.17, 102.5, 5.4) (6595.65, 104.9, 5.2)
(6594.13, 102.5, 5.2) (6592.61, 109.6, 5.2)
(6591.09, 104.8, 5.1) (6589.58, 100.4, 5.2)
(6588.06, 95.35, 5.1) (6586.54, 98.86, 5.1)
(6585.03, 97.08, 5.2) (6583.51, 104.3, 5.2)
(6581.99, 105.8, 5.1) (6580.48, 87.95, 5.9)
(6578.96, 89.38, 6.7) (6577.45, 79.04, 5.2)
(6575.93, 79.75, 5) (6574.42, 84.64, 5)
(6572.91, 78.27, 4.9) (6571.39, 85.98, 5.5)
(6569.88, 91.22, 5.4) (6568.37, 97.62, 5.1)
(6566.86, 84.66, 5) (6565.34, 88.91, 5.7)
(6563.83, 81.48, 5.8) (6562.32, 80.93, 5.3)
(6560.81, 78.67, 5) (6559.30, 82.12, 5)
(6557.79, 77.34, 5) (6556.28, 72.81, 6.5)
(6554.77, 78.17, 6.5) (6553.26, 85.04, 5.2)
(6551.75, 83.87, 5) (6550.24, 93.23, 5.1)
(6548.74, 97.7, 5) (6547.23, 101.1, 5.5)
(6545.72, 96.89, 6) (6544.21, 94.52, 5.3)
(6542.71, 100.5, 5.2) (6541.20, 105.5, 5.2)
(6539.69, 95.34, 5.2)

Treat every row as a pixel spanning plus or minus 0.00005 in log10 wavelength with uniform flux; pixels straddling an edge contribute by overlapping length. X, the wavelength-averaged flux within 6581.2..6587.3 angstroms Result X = 101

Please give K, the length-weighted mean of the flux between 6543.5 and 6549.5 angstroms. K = 97.6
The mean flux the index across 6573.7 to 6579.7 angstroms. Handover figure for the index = 83.2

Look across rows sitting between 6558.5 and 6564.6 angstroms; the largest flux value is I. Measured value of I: 82.12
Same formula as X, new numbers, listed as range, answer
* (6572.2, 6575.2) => 81.7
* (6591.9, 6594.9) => 106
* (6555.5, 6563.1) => 78.4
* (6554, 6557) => 75.5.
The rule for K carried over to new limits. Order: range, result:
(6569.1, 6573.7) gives 85.3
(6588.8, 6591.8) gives 103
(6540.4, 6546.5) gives 99.2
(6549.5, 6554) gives 87.3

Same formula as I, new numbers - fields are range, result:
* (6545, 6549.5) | 101.1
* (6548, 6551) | 97.7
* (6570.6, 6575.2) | 85.98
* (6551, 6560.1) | 85.04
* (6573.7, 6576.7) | 84.64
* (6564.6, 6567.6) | 88.91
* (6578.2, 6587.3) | 105.8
